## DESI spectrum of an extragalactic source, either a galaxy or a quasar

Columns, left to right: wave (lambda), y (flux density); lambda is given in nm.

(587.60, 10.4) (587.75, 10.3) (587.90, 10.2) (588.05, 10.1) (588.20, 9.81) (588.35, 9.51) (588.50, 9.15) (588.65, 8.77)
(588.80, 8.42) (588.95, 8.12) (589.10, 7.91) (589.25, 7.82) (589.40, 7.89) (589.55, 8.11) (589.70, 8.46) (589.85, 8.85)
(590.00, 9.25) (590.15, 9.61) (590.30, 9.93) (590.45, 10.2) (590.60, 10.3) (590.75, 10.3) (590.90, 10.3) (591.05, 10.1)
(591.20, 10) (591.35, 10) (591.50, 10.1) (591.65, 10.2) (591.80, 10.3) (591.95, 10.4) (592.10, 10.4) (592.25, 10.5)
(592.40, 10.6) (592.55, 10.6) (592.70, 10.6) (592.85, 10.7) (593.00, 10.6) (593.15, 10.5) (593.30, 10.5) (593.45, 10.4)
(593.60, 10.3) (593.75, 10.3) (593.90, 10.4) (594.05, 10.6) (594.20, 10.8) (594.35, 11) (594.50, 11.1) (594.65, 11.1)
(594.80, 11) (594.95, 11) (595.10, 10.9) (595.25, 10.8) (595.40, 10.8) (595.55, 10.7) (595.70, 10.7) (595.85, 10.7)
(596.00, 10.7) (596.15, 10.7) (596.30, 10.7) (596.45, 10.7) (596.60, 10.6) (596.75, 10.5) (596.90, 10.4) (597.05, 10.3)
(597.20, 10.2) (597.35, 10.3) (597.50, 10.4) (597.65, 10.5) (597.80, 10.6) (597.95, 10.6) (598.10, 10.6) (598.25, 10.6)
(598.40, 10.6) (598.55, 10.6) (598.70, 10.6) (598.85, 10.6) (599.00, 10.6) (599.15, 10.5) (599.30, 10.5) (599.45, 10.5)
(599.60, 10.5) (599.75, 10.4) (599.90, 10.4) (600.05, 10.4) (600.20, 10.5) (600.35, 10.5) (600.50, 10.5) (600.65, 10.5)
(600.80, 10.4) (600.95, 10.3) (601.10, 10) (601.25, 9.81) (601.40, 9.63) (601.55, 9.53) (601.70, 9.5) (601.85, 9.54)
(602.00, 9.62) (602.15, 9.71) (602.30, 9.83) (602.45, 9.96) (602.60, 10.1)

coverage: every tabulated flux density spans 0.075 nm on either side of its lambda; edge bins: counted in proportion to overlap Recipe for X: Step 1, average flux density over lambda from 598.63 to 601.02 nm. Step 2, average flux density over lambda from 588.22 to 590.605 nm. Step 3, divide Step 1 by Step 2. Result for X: 1.18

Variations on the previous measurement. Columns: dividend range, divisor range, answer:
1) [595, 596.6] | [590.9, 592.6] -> 1.04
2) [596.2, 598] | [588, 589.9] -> 1.21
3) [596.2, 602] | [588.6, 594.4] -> 1.05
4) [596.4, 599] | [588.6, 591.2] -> 1.15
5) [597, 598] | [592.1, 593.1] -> 0.98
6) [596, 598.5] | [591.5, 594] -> 1.01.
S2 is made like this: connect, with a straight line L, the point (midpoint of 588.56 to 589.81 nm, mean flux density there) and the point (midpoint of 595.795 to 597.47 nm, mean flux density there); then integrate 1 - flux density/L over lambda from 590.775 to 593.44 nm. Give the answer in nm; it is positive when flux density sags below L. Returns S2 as -0.37 nm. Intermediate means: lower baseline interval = 8.22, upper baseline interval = 10.5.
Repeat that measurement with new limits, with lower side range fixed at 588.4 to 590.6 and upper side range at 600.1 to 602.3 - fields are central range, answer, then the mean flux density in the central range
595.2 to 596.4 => -0.161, 10.7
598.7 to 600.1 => -0.097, 10.5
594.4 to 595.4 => -0.172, 11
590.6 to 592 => -0.186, 10.2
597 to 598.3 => -0.110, 10.5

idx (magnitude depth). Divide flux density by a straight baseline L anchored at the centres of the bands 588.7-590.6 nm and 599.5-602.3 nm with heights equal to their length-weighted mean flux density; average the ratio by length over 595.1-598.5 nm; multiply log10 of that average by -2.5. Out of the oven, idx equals -0.10 mag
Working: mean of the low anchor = 8.78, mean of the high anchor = 10.1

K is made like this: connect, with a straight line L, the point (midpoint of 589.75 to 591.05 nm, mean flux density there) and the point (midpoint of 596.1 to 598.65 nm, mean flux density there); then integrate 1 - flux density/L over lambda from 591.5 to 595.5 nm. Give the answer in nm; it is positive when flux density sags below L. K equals -0.19 nm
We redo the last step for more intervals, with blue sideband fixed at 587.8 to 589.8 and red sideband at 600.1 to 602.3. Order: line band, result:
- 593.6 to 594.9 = -0.20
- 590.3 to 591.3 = -0.13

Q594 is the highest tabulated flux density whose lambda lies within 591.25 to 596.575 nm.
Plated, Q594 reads 11.1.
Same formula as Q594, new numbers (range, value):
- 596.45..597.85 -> 10.7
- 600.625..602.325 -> 10.5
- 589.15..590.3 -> 9.93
